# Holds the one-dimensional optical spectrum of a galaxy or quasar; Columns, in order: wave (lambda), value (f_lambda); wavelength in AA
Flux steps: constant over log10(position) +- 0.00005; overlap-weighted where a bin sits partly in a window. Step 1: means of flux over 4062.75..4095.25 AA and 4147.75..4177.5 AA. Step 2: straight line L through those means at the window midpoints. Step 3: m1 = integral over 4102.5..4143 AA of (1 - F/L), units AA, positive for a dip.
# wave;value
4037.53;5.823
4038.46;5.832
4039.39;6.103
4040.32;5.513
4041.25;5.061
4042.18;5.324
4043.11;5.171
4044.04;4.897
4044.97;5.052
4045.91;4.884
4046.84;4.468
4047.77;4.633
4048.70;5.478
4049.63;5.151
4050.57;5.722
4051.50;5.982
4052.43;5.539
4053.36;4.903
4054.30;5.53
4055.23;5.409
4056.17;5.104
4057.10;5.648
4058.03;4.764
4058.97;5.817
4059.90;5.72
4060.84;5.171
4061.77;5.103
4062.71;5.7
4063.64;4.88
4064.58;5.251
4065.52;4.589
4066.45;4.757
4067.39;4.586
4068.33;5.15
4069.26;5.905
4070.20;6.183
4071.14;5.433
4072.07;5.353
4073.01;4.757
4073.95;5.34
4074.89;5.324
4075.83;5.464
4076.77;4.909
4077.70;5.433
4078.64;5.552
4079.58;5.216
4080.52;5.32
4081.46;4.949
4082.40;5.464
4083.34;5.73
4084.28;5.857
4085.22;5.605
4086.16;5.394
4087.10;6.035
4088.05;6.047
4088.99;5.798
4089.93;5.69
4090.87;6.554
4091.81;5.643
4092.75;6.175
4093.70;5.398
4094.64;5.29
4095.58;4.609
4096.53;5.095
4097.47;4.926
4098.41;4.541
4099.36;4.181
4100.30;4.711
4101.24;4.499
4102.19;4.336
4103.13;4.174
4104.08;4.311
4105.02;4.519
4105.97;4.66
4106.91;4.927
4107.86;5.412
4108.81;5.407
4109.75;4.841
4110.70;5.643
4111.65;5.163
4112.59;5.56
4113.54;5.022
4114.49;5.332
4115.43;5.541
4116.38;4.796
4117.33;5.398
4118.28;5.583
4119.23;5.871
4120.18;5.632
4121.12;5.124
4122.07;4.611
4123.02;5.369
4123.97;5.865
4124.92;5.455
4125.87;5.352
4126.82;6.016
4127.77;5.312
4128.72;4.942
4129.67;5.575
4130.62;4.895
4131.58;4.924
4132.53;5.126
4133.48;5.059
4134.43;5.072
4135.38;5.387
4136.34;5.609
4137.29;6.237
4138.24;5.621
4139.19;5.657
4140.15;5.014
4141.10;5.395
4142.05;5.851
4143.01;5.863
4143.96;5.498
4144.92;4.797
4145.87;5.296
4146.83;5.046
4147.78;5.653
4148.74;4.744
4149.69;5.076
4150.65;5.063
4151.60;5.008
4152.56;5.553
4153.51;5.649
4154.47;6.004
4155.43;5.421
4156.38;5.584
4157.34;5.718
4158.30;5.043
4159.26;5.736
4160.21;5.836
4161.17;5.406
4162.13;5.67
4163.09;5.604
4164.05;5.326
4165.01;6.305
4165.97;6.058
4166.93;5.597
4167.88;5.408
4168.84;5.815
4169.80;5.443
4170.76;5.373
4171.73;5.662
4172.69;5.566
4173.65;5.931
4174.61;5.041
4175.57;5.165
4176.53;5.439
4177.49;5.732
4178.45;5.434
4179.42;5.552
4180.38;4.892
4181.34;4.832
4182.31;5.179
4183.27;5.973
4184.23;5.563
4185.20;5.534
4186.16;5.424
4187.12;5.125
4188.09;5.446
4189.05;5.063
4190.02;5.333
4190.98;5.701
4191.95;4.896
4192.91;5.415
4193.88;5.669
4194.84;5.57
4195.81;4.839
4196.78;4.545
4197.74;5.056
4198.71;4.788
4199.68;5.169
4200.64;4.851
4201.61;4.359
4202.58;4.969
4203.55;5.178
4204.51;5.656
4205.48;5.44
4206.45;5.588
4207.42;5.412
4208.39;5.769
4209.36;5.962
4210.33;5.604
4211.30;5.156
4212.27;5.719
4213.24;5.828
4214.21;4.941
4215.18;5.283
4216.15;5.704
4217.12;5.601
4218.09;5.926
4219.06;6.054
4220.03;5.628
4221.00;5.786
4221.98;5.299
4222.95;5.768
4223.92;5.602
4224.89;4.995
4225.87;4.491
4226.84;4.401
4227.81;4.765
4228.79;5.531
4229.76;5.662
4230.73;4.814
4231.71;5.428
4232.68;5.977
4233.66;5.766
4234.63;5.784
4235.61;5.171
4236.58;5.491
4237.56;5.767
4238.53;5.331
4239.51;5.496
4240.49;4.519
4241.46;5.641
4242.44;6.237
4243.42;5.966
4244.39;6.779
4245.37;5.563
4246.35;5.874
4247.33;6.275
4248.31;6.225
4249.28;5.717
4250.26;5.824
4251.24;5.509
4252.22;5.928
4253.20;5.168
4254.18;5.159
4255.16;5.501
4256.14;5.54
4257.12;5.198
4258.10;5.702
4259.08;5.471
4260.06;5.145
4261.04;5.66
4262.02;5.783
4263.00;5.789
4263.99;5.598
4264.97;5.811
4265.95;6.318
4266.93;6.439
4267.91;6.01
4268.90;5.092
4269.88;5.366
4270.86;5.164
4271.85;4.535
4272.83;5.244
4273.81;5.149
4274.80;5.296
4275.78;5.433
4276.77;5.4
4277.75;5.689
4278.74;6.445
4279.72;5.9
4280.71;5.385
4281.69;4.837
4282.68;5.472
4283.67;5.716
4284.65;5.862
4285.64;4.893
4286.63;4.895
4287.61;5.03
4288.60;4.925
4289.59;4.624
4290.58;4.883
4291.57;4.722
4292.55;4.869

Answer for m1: 1.5 AA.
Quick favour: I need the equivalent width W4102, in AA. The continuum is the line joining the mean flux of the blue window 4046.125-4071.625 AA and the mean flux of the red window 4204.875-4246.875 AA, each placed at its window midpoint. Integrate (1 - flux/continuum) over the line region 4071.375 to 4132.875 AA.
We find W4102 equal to 1.0 AA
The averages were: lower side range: 5.28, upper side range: 5.52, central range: 5.26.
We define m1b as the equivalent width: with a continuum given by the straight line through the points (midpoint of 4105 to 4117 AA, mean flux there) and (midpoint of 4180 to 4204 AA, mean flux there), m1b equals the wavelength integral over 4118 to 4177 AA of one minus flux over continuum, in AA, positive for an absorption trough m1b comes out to -3.2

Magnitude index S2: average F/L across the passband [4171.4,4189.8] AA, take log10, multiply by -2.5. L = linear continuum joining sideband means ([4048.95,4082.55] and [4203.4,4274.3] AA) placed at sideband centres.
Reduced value 0.014 mag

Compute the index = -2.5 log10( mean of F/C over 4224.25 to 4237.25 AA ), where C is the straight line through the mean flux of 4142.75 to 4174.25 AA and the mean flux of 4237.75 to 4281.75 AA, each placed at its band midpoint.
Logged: 0.06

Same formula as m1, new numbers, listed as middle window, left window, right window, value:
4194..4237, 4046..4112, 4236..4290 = 0.9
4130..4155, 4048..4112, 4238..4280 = 0.2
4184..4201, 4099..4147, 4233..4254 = 0.9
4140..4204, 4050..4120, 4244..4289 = 0.4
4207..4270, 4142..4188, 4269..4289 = -2.4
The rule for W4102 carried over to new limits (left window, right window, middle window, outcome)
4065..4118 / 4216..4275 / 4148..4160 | -0.1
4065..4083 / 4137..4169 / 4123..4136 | 0.3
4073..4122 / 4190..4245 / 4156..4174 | -1.0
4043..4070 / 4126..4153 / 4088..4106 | 0.8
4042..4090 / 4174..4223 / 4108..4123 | 0.1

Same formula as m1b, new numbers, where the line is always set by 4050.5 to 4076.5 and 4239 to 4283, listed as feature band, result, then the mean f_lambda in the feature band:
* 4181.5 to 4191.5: 0.2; 5.41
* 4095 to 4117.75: 2.0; 4.9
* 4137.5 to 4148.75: 0.0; 5.41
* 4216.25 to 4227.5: 0.3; 5.42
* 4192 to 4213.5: 0.9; 5.28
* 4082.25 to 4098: -0.7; 5.61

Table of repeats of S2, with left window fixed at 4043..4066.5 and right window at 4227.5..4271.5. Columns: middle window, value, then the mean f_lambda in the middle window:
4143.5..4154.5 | 0.03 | 5.25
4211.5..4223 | -0.01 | 5.61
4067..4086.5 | -0.02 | 5.38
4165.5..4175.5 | -0.02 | 5.57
